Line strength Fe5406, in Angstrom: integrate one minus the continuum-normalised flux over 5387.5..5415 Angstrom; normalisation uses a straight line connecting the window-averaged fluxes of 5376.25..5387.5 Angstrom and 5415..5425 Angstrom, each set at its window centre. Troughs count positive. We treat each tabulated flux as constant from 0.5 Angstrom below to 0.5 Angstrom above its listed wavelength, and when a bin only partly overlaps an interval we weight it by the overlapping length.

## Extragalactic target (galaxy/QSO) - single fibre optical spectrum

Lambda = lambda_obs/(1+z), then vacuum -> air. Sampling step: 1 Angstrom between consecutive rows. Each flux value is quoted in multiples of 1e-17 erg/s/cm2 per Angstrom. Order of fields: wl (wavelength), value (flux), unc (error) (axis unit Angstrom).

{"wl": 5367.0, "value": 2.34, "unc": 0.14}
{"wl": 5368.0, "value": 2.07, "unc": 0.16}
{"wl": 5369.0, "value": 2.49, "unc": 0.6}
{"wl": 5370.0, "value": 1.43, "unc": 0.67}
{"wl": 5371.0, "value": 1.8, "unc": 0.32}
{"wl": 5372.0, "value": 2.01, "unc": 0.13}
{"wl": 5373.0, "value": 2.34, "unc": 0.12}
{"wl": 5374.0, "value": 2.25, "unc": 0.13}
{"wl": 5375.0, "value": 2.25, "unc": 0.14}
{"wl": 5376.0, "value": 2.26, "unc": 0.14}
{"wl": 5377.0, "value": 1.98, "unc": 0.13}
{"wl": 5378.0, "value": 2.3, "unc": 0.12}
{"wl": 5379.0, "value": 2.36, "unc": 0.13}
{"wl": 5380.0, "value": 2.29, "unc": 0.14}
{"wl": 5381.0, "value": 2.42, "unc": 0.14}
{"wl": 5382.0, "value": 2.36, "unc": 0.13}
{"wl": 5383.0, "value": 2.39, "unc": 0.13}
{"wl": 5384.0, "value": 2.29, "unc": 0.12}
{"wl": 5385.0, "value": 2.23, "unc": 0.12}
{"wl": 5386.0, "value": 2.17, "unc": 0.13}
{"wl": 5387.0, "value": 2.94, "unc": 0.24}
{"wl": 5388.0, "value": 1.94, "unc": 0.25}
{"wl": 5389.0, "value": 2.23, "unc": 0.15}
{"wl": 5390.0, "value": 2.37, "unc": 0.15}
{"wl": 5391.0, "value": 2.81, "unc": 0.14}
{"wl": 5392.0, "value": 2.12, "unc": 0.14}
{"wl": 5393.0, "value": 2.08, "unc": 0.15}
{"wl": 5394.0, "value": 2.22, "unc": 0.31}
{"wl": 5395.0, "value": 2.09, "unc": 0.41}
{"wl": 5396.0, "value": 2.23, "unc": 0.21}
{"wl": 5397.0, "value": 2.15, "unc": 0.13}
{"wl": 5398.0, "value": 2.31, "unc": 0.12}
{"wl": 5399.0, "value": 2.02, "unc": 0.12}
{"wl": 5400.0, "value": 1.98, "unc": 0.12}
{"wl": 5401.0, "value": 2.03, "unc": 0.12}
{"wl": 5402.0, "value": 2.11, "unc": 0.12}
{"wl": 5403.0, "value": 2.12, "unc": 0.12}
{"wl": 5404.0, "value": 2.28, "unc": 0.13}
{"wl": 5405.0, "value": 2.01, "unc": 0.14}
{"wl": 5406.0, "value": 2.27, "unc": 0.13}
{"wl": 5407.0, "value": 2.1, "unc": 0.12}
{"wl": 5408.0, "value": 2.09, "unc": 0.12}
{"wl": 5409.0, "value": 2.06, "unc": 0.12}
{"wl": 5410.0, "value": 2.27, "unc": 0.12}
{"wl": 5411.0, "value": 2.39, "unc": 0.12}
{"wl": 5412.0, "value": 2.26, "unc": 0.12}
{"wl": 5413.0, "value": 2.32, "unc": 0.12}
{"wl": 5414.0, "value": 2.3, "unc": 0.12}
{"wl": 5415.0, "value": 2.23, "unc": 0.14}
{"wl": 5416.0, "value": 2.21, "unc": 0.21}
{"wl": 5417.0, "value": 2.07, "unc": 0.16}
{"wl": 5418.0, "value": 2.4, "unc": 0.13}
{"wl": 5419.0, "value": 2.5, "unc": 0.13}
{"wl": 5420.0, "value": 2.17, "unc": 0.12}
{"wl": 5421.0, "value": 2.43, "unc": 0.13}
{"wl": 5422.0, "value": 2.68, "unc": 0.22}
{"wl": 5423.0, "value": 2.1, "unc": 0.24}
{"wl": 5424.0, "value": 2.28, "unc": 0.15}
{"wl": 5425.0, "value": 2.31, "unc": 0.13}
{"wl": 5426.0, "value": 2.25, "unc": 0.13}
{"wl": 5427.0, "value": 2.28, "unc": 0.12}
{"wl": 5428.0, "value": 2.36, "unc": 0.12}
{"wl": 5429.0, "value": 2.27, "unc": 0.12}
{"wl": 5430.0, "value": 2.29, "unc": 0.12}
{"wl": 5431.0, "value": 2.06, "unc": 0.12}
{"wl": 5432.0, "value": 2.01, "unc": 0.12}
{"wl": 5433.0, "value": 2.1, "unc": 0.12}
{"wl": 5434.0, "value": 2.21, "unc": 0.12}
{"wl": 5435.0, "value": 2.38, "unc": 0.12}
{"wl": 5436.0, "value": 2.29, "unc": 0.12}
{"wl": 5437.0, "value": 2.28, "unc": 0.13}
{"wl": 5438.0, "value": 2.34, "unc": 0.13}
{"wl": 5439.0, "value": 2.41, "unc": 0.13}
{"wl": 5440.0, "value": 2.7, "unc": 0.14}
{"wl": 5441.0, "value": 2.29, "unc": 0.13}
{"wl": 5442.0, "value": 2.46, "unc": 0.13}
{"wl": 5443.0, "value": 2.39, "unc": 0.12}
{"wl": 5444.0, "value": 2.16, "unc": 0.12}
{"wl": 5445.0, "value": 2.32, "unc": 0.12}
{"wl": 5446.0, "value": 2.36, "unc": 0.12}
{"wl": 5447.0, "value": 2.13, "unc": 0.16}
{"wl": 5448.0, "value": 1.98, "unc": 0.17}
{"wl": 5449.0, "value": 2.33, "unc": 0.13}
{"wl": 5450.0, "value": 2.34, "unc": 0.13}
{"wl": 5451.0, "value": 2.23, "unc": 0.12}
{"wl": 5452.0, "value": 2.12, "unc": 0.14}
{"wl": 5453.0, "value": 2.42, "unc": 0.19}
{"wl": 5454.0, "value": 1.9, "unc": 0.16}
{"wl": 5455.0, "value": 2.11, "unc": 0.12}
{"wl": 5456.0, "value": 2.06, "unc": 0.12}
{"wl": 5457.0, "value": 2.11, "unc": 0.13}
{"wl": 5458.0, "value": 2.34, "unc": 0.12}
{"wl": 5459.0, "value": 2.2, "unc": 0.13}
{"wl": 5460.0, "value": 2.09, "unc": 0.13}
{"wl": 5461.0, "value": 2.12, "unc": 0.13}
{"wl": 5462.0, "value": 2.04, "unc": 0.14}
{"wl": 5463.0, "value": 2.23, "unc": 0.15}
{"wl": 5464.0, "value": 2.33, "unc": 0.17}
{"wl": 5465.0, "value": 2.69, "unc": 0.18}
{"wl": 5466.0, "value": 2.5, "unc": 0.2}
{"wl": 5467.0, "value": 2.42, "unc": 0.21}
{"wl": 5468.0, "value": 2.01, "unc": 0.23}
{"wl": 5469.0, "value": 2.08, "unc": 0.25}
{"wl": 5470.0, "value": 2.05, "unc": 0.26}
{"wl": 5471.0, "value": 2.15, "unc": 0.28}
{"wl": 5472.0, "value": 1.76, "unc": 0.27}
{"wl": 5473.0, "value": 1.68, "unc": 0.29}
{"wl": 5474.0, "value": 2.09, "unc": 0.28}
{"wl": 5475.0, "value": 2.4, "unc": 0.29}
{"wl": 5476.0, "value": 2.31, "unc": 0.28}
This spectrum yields 1.6 Angstrom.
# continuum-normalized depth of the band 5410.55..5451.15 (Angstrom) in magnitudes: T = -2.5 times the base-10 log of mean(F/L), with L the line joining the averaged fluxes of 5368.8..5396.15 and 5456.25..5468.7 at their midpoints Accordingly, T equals -0.02 mag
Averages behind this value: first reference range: 2.23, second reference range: 2.25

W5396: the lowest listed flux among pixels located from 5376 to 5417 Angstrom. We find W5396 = 1.94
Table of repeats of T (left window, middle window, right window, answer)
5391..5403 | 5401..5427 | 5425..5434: -0.03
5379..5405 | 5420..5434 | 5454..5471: -0.02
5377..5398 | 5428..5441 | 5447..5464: -0.04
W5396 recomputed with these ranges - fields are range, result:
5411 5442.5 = 2.01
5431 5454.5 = 1.9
